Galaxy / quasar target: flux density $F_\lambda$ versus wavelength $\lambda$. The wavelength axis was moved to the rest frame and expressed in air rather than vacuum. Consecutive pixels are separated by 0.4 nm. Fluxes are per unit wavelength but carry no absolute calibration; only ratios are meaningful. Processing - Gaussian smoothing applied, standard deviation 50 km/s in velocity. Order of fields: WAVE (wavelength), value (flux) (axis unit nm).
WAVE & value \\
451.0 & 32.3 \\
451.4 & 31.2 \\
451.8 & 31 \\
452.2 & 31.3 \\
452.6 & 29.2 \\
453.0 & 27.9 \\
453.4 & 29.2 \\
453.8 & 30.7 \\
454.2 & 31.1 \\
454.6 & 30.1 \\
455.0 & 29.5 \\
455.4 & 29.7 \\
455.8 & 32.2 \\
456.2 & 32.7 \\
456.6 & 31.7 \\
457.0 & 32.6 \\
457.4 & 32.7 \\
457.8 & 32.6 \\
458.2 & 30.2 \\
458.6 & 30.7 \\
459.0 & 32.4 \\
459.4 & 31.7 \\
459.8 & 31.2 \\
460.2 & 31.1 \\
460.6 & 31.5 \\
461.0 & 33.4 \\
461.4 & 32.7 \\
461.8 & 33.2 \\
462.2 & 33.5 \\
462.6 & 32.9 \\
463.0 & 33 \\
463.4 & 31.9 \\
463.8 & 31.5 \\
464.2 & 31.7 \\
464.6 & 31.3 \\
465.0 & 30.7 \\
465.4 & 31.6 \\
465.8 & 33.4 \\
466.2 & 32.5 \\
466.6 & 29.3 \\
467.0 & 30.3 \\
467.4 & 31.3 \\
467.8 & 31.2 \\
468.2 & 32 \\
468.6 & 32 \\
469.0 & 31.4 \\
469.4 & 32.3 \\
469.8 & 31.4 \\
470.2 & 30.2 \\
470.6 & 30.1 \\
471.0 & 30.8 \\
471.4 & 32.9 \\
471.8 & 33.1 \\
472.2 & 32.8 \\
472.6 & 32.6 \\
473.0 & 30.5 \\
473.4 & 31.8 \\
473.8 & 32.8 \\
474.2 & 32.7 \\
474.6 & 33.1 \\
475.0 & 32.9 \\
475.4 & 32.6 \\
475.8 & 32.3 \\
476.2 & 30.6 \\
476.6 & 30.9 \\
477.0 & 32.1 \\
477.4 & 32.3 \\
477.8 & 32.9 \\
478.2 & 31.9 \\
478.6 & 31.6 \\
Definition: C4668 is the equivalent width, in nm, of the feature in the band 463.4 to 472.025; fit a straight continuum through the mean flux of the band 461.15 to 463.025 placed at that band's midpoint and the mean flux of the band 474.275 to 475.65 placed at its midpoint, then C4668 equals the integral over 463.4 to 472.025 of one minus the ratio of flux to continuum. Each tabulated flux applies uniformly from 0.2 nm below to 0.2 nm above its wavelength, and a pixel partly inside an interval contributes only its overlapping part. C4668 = 0.39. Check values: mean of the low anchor 33.1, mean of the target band 31.5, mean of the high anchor 32.8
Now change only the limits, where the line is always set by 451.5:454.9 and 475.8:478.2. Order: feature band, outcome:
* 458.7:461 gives -0.085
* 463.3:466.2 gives -0.080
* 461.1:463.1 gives -0.153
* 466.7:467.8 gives 0.013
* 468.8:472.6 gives -0.043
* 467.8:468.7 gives -0.019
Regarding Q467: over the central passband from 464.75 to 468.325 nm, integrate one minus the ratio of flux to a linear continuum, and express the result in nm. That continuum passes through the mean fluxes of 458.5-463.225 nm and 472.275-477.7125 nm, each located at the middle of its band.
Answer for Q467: 0.10 nm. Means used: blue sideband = 32.3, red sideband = 32.1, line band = 31.4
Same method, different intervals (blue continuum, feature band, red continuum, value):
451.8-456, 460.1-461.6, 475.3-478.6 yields -0.08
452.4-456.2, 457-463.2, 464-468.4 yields -0.30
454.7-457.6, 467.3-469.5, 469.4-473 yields 0.00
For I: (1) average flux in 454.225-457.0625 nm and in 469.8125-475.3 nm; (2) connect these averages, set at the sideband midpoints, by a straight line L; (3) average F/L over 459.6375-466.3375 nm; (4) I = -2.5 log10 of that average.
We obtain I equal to -0.02 mag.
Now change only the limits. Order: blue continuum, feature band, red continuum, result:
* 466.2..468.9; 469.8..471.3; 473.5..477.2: 0.03 mag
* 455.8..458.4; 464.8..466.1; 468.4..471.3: -0.01 mag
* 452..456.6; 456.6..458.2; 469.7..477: -0.05 mag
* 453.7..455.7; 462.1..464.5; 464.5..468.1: -0.04 mag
